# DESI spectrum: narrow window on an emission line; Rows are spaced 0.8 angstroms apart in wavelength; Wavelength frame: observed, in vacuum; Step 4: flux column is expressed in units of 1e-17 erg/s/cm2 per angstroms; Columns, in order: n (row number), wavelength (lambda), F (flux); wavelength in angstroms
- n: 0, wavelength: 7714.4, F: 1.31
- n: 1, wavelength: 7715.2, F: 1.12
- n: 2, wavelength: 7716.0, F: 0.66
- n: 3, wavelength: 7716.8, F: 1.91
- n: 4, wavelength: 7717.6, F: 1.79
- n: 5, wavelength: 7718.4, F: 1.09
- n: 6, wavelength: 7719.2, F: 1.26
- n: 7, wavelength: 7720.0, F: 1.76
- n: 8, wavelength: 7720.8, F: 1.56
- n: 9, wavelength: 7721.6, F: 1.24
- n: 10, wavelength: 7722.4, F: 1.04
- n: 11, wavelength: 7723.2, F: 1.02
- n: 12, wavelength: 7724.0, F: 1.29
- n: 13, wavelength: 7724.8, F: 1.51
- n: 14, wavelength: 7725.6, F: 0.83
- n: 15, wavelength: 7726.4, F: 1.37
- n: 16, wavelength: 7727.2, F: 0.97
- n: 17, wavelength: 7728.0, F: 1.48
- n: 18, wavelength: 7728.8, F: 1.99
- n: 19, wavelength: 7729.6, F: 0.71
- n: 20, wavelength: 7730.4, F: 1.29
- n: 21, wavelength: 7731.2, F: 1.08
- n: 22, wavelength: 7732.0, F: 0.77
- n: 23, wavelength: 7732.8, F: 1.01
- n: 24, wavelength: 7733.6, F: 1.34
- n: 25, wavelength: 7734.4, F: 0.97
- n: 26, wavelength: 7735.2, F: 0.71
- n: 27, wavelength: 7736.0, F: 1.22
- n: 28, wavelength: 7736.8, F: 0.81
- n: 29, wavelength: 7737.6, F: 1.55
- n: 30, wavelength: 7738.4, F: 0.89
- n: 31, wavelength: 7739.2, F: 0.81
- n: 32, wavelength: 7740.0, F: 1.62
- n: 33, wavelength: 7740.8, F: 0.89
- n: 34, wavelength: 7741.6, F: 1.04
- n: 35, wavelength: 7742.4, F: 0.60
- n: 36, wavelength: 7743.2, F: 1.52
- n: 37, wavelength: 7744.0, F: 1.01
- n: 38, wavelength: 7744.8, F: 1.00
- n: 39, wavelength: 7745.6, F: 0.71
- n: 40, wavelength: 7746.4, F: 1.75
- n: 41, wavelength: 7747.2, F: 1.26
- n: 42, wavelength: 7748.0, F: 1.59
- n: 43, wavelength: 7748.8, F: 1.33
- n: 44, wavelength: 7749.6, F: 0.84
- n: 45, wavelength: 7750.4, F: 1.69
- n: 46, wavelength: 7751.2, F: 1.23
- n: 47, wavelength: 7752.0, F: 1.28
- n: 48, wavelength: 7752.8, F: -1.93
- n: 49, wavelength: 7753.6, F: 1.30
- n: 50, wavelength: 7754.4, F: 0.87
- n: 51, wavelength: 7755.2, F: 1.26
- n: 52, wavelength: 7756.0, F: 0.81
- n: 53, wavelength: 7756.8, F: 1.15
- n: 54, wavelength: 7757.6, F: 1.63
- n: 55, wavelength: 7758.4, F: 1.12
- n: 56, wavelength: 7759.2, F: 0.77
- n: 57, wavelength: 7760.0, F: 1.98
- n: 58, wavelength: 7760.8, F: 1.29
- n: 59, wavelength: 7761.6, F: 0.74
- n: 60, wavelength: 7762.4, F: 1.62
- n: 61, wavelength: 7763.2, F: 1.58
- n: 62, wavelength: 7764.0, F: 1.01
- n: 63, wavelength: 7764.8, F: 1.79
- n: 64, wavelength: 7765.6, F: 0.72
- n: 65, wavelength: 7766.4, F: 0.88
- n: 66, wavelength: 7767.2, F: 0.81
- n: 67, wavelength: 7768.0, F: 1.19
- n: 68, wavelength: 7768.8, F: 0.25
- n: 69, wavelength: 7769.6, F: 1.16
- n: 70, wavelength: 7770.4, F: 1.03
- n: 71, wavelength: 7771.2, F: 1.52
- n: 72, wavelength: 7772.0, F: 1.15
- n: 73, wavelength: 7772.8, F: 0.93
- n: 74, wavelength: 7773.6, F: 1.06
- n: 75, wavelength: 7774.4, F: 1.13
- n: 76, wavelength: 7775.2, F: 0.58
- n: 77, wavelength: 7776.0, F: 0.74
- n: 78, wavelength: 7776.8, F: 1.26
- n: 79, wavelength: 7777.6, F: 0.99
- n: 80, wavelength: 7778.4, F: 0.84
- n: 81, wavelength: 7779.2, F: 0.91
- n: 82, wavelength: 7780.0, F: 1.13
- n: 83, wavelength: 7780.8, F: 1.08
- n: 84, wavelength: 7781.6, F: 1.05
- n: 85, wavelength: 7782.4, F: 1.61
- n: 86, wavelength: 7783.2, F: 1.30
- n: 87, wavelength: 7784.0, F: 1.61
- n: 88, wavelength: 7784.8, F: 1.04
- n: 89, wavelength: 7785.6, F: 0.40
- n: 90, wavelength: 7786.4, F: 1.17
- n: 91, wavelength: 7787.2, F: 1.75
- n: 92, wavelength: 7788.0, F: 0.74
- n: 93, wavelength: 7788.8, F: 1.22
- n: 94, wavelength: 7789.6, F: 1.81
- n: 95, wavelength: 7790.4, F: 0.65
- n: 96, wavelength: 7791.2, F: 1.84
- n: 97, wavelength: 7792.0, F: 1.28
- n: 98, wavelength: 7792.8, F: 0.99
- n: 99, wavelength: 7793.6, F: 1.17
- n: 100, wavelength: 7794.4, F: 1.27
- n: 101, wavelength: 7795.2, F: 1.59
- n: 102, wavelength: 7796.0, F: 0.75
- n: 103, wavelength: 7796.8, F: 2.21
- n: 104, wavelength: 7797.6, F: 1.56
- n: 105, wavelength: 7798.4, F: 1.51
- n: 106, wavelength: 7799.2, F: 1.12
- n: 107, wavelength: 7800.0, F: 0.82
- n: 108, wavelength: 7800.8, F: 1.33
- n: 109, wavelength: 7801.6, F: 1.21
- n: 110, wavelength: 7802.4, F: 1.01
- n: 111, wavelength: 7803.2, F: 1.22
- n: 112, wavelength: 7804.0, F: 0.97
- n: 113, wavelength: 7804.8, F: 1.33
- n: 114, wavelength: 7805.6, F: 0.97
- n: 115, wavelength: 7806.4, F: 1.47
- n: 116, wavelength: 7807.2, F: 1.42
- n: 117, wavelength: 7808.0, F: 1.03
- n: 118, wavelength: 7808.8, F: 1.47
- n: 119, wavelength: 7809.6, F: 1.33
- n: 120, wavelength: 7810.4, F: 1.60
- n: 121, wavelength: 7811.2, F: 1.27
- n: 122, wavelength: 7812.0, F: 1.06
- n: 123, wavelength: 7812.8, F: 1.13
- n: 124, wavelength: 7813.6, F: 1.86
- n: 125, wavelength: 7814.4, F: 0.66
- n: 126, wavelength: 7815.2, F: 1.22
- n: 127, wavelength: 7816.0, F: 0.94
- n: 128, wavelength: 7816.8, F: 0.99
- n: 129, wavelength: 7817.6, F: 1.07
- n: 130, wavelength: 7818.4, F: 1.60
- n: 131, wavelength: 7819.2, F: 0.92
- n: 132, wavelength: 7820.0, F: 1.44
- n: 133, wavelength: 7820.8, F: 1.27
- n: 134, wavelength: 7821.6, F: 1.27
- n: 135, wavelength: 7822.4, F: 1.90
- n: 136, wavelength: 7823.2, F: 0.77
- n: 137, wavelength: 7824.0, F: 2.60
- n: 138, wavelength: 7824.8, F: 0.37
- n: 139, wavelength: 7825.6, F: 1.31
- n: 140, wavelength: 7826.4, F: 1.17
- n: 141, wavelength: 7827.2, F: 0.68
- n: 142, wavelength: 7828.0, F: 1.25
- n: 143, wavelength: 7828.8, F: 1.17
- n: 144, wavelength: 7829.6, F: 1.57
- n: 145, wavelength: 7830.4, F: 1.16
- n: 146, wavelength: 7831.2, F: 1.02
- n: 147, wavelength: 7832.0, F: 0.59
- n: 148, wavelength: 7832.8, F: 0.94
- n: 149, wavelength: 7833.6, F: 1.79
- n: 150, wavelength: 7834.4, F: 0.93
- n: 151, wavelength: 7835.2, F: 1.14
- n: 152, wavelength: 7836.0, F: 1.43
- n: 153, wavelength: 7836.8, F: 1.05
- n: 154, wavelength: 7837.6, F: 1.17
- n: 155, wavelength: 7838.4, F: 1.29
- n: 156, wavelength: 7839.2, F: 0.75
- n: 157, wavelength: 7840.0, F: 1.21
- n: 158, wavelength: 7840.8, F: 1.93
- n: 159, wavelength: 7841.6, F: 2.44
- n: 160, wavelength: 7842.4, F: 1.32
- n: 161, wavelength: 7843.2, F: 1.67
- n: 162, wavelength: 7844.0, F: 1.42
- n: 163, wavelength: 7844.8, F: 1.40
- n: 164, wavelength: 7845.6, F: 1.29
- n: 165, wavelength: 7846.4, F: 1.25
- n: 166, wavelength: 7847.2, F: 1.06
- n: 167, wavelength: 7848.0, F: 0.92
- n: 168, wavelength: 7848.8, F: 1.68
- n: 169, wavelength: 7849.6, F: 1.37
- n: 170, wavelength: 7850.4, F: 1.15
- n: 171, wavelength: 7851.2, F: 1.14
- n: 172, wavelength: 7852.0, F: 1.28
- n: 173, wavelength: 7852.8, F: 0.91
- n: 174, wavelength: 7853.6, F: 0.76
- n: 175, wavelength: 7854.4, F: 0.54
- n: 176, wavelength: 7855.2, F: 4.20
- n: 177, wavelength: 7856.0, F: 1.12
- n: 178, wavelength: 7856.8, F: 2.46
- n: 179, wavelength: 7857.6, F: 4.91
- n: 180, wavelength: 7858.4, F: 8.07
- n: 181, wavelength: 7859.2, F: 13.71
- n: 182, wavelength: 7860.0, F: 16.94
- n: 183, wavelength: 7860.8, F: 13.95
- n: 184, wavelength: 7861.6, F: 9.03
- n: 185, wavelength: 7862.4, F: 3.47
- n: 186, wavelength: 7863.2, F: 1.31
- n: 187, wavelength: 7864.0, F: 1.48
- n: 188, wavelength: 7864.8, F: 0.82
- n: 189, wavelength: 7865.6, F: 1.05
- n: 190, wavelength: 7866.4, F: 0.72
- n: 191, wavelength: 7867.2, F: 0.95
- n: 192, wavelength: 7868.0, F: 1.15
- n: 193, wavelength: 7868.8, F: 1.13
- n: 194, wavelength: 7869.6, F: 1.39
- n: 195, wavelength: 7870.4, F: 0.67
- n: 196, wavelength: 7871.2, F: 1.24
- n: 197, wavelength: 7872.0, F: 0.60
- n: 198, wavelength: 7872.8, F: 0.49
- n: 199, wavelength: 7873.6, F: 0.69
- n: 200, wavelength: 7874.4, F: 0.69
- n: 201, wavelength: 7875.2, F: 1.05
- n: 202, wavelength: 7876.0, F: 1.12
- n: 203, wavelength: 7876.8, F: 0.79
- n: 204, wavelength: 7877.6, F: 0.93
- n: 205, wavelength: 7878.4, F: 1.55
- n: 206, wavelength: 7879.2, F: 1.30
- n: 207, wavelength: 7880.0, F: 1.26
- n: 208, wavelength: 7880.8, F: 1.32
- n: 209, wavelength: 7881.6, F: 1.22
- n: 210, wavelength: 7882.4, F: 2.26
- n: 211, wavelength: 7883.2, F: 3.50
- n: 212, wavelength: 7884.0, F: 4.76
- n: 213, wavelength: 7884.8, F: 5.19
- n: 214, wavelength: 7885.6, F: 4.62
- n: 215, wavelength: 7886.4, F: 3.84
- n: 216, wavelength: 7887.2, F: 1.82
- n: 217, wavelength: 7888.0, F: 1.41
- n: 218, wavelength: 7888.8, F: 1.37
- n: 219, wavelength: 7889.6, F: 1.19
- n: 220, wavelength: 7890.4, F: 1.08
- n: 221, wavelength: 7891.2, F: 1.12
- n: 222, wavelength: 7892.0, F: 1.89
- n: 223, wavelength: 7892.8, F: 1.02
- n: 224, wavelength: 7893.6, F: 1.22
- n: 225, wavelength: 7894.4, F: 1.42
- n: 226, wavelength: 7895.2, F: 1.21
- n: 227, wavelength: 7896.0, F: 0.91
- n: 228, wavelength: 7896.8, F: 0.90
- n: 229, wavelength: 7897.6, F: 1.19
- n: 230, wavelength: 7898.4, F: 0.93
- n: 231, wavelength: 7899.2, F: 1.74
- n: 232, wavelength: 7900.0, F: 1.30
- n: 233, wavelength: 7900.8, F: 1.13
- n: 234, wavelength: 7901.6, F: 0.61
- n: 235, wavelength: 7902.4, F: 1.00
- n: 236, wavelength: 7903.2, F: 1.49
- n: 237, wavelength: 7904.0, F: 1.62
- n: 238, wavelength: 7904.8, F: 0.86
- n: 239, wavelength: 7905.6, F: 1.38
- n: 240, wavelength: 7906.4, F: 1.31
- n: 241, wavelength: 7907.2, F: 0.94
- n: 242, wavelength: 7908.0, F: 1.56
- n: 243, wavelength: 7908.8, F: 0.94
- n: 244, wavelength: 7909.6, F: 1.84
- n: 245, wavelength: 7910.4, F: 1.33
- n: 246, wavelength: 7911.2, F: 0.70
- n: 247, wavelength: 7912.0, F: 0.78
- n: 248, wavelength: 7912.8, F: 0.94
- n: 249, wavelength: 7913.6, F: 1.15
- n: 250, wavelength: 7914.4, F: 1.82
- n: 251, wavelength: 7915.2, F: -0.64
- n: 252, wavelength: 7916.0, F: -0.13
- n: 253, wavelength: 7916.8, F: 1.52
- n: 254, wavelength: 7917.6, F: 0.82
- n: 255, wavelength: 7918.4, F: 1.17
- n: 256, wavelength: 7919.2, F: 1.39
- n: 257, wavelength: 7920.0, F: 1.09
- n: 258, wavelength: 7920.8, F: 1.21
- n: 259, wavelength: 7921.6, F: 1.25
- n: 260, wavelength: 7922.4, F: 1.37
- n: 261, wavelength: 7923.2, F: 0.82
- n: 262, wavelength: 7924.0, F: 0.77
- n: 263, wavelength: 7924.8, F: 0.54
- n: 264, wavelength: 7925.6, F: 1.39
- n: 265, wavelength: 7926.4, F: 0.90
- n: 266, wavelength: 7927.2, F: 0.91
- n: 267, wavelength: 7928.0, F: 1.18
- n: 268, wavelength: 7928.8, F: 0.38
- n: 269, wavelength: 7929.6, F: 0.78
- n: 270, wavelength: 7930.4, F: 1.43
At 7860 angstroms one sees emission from H-alpha 6563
